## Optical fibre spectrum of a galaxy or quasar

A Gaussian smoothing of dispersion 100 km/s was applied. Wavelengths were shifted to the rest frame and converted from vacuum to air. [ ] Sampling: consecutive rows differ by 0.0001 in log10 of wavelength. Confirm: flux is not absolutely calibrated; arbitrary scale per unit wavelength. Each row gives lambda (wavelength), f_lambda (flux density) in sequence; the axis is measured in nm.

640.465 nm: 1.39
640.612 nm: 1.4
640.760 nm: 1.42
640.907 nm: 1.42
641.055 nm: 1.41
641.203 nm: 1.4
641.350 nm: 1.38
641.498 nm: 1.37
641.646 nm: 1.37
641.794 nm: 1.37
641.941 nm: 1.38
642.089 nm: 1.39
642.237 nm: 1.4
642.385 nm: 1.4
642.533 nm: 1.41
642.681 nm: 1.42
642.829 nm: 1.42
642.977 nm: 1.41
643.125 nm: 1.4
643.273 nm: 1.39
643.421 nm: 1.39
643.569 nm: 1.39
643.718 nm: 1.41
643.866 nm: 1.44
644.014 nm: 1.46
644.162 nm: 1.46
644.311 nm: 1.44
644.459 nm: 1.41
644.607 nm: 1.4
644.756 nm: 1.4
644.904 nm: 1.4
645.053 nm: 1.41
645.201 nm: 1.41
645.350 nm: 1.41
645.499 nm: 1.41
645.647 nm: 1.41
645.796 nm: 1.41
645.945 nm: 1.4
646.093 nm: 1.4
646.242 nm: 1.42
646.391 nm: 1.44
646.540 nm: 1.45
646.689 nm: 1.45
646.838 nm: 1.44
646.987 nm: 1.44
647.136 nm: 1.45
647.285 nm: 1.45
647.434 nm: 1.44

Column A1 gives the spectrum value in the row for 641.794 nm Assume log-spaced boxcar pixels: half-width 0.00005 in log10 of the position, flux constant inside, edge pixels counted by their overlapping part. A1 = 1.37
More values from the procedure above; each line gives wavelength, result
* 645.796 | 1.41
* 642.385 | 1.4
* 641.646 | 1.37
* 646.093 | 1.4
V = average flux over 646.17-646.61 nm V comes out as 1.44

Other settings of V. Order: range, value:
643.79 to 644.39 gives 1.45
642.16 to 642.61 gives 1.4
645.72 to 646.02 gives 1.41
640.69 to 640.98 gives 1.42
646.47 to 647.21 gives 1.45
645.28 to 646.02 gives 1.41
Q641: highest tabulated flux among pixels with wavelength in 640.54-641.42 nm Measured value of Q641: 1.42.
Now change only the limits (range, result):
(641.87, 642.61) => 1.41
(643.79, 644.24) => 1.46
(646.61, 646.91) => 1.45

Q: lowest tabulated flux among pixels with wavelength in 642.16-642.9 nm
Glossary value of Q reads 1.4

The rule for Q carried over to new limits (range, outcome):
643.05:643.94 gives 1.39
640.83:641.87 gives 1.37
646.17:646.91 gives 1.42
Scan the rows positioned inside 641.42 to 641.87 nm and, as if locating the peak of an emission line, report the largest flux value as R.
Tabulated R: 1.37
